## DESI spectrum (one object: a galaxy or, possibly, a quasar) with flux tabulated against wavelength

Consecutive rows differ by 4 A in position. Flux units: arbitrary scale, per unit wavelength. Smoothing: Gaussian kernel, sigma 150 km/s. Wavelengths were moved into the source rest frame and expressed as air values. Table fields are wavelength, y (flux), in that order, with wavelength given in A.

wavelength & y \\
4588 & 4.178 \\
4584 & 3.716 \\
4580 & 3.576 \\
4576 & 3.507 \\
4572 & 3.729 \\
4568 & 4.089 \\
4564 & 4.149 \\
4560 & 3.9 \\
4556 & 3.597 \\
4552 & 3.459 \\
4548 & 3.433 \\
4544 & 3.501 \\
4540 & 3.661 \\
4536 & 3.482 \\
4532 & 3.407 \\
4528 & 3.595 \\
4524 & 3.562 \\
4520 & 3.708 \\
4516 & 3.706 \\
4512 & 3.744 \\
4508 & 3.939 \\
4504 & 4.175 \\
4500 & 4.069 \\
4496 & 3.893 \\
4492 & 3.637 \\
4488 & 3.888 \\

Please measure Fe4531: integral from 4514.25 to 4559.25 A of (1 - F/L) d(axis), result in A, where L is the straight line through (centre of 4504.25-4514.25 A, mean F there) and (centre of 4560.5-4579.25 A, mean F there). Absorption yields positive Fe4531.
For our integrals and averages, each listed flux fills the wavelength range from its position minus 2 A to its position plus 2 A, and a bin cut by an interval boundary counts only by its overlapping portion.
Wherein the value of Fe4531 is 3.62 A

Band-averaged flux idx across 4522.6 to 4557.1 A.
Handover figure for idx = 3.52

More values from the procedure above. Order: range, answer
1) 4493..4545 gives 3.73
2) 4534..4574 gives 3.7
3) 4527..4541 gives 3.52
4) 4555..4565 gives 3.88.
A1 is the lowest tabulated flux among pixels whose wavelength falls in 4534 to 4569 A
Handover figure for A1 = 3.433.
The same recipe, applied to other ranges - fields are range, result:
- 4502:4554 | 3.407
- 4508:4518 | 3.706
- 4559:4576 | 3.507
